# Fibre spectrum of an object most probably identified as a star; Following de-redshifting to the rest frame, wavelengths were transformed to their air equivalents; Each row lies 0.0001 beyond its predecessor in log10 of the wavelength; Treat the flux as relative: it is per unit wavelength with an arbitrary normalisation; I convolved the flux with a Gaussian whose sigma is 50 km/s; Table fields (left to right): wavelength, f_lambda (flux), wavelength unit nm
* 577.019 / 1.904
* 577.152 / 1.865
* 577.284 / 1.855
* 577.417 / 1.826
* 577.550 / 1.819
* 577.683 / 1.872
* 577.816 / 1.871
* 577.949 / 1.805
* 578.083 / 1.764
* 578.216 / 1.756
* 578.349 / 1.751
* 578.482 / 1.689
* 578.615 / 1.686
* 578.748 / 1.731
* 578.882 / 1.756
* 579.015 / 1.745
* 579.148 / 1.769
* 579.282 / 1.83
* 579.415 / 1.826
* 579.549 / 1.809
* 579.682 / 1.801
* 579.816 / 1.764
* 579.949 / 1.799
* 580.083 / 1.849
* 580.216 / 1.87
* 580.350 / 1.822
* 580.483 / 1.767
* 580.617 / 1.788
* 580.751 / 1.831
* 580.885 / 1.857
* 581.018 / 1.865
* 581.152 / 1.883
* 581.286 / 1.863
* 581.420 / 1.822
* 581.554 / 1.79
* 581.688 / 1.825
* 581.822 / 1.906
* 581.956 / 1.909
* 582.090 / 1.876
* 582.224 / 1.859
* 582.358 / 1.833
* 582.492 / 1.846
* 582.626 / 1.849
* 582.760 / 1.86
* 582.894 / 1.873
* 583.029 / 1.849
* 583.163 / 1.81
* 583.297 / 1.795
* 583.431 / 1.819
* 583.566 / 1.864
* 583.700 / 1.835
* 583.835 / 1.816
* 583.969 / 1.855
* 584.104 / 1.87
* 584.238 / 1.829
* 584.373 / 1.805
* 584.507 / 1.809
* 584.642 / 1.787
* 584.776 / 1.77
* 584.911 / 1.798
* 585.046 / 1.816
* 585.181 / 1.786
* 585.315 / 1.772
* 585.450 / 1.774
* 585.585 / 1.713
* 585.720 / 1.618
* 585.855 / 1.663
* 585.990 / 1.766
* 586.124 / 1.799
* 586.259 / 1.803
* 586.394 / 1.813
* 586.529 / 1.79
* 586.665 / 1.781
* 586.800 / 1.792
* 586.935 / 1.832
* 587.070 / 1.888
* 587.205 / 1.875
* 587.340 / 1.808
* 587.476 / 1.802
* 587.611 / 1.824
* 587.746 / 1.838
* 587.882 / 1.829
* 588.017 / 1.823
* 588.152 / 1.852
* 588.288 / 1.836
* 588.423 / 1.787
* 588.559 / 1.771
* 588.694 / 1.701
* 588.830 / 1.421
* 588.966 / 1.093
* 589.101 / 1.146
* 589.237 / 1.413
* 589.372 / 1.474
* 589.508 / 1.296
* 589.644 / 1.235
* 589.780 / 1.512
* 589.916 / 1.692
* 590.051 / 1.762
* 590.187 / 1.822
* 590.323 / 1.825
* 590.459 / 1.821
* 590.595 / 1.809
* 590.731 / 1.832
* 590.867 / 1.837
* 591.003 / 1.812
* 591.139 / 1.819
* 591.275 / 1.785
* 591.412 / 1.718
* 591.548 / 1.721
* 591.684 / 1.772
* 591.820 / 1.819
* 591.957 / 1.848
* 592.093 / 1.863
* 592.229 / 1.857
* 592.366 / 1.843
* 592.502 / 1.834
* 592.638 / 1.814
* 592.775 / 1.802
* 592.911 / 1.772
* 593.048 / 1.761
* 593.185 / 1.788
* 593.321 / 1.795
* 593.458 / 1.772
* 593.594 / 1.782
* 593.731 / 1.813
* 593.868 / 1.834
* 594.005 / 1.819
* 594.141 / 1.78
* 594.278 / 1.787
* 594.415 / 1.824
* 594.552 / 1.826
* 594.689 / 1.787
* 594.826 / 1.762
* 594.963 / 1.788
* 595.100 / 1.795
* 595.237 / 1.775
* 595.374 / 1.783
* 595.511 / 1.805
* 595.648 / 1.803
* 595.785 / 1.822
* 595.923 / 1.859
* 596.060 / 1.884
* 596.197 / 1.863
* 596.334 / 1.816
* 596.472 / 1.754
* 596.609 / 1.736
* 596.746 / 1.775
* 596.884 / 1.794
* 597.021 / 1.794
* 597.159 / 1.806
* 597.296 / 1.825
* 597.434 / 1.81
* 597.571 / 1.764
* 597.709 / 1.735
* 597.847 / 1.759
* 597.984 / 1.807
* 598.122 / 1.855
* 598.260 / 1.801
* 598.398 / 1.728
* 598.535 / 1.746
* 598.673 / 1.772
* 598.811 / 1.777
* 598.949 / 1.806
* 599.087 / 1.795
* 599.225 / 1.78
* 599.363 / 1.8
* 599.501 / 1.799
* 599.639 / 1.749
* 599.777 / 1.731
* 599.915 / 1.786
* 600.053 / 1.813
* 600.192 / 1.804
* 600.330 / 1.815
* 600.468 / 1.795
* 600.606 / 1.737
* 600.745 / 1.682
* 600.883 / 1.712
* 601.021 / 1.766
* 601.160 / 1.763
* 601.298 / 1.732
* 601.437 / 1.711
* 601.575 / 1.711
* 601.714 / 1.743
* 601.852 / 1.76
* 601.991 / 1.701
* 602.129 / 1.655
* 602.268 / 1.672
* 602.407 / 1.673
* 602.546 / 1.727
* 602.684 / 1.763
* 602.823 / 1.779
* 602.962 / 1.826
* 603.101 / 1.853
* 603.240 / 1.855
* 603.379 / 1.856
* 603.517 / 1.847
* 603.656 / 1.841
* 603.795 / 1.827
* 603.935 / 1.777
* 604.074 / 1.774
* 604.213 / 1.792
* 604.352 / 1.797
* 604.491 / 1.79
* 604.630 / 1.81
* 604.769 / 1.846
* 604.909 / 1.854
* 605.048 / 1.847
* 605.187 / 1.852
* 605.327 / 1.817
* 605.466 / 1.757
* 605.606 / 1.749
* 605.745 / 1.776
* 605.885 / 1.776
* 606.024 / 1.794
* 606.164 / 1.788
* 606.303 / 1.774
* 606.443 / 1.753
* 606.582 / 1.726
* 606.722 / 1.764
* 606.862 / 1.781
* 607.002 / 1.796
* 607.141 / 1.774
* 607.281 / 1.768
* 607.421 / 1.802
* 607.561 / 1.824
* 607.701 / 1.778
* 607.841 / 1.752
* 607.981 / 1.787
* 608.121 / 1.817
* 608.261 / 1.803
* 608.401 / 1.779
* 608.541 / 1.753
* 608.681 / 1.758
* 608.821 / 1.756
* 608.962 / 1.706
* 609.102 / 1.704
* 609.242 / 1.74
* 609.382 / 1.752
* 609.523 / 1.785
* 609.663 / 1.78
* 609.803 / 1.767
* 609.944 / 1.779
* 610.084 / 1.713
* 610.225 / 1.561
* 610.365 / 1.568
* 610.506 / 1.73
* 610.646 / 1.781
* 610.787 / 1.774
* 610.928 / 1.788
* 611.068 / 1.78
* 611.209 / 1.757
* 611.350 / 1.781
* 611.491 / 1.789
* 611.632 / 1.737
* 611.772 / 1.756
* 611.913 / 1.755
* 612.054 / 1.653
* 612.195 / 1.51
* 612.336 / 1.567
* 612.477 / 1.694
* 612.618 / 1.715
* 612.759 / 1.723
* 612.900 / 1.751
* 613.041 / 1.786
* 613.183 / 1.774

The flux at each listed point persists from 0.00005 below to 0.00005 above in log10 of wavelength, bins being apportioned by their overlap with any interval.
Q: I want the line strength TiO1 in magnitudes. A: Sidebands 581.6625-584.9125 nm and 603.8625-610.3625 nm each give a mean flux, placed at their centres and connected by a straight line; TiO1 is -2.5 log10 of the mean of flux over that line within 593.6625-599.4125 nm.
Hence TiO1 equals 0.004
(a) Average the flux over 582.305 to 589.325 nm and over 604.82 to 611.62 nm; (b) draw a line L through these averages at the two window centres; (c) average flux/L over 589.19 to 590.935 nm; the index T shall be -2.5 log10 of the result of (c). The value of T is 0.08 mag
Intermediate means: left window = 1.76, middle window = 1.64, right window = 1.77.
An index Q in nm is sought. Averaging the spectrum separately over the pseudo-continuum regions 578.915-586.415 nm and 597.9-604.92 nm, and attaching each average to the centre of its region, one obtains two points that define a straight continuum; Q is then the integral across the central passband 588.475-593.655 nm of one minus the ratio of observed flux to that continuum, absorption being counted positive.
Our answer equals 0.29 nm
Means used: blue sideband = 1.81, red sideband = 1.78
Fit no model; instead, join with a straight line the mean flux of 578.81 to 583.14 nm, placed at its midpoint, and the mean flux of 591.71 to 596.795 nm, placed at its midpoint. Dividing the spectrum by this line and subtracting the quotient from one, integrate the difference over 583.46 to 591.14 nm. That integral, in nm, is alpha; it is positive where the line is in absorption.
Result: 0.364 nm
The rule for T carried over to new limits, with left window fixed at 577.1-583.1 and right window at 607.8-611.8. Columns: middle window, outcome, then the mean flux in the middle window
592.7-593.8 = 0.002 mag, 1.78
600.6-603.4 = 0.015 mag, 1.74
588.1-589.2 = 0.151 mag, 1.57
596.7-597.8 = -0.004 mag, 1.79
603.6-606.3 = -0.025 mag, 1.8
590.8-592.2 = -0.005 mag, 1.8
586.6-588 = -0.015 mag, 1.83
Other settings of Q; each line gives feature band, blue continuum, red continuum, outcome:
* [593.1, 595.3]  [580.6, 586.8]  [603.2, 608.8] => 0.01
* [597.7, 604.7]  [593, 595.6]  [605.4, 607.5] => 0.03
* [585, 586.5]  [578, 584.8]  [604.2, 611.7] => 0.04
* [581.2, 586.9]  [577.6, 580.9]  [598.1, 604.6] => -0.08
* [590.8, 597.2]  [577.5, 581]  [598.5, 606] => -0.07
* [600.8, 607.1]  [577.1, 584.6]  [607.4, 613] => -0.08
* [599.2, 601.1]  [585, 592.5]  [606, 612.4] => -0.03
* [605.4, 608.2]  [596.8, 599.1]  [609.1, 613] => -0.05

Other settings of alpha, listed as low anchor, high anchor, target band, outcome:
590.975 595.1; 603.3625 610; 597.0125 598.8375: 0.01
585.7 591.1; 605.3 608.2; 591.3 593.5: -0.10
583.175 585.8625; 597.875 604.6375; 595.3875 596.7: -0.03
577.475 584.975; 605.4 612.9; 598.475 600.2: -0.01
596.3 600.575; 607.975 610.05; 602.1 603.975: -0.01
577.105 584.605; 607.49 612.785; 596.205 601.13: -0.03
